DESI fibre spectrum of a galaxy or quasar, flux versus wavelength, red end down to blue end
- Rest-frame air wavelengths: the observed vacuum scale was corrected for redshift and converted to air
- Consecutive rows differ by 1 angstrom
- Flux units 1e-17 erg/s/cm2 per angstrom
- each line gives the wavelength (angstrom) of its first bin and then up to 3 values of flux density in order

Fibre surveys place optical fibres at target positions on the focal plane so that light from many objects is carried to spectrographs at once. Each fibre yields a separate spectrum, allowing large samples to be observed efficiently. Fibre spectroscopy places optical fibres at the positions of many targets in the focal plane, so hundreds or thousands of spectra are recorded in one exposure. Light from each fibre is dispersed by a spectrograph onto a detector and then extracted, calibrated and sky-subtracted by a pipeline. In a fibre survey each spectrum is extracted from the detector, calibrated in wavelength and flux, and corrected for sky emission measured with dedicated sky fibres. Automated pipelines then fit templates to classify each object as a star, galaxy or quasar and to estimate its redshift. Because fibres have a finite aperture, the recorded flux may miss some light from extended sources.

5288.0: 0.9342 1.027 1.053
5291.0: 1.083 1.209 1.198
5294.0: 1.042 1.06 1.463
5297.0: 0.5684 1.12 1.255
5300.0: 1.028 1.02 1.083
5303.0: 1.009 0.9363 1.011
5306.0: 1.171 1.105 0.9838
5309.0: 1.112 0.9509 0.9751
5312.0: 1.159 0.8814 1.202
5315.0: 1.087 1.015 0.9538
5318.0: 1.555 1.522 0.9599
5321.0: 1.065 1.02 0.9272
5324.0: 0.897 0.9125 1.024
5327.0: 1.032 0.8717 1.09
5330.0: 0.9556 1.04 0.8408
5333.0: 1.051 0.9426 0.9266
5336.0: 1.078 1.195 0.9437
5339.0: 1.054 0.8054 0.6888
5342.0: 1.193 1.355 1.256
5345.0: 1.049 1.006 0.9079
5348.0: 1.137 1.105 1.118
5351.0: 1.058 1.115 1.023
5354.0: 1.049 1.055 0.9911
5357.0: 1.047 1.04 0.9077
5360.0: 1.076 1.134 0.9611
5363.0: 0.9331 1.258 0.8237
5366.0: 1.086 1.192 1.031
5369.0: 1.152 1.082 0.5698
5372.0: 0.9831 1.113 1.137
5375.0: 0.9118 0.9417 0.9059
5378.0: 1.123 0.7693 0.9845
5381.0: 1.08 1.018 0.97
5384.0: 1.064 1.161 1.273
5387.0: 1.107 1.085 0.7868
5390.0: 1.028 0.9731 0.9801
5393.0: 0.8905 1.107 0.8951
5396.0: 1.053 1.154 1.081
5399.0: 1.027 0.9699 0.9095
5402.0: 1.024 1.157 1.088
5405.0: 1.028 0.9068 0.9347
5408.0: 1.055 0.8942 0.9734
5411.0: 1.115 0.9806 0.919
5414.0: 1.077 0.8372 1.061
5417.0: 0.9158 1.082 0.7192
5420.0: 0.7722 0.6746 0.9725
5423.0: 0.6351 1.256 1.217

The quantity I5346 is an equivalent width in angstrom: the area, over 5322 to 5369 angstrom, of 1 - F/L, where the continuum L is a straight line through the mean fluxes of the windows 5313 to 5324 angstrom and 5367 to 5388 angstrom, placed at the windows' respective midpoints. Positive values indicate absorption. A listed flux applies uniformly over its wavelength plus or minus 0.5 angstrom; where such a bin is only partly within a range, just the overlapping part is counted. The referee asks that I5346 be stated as 1.9 angstrom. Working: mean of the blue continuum 1.11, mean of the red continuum 1.02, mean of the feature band 1.03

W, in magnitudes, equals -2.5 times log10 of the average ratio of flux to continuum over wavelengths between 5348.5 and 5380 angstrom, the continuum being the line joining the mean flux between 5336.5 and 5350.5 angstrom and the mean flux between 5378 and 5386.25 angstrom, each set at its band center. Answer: 0.03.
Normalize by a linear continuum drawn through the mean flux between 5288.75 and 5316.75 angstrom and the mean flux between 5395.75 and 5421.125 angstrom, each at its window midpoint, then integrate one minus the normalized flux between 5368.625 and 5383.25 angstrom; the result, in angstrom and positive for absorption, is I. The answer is 0.4 angstrom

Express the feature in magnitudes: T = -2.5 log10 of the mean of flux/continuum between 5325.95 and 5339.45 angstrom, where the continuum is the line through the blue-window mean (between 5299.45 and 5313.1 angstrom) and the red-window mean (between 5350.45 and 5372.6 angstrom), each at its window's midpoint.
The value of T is 0.03 mag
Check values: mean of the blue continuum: 1.04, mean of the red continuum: 1.03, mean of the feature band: 1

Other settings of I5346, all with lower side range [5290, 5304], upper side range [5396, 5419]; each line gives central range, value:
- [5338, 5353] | -0.12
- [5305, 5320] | -0.57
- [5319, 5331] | 0.66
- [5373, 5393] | 0.11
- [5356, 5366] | 0.14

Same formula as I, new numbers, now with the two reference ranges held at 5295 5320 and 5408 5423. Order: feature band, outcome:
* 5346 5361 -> -0.4 angstrom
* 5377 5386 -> -0.5 angstrom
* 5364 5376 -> -0.3 angstrom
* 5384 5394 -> -0.8 angstrom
